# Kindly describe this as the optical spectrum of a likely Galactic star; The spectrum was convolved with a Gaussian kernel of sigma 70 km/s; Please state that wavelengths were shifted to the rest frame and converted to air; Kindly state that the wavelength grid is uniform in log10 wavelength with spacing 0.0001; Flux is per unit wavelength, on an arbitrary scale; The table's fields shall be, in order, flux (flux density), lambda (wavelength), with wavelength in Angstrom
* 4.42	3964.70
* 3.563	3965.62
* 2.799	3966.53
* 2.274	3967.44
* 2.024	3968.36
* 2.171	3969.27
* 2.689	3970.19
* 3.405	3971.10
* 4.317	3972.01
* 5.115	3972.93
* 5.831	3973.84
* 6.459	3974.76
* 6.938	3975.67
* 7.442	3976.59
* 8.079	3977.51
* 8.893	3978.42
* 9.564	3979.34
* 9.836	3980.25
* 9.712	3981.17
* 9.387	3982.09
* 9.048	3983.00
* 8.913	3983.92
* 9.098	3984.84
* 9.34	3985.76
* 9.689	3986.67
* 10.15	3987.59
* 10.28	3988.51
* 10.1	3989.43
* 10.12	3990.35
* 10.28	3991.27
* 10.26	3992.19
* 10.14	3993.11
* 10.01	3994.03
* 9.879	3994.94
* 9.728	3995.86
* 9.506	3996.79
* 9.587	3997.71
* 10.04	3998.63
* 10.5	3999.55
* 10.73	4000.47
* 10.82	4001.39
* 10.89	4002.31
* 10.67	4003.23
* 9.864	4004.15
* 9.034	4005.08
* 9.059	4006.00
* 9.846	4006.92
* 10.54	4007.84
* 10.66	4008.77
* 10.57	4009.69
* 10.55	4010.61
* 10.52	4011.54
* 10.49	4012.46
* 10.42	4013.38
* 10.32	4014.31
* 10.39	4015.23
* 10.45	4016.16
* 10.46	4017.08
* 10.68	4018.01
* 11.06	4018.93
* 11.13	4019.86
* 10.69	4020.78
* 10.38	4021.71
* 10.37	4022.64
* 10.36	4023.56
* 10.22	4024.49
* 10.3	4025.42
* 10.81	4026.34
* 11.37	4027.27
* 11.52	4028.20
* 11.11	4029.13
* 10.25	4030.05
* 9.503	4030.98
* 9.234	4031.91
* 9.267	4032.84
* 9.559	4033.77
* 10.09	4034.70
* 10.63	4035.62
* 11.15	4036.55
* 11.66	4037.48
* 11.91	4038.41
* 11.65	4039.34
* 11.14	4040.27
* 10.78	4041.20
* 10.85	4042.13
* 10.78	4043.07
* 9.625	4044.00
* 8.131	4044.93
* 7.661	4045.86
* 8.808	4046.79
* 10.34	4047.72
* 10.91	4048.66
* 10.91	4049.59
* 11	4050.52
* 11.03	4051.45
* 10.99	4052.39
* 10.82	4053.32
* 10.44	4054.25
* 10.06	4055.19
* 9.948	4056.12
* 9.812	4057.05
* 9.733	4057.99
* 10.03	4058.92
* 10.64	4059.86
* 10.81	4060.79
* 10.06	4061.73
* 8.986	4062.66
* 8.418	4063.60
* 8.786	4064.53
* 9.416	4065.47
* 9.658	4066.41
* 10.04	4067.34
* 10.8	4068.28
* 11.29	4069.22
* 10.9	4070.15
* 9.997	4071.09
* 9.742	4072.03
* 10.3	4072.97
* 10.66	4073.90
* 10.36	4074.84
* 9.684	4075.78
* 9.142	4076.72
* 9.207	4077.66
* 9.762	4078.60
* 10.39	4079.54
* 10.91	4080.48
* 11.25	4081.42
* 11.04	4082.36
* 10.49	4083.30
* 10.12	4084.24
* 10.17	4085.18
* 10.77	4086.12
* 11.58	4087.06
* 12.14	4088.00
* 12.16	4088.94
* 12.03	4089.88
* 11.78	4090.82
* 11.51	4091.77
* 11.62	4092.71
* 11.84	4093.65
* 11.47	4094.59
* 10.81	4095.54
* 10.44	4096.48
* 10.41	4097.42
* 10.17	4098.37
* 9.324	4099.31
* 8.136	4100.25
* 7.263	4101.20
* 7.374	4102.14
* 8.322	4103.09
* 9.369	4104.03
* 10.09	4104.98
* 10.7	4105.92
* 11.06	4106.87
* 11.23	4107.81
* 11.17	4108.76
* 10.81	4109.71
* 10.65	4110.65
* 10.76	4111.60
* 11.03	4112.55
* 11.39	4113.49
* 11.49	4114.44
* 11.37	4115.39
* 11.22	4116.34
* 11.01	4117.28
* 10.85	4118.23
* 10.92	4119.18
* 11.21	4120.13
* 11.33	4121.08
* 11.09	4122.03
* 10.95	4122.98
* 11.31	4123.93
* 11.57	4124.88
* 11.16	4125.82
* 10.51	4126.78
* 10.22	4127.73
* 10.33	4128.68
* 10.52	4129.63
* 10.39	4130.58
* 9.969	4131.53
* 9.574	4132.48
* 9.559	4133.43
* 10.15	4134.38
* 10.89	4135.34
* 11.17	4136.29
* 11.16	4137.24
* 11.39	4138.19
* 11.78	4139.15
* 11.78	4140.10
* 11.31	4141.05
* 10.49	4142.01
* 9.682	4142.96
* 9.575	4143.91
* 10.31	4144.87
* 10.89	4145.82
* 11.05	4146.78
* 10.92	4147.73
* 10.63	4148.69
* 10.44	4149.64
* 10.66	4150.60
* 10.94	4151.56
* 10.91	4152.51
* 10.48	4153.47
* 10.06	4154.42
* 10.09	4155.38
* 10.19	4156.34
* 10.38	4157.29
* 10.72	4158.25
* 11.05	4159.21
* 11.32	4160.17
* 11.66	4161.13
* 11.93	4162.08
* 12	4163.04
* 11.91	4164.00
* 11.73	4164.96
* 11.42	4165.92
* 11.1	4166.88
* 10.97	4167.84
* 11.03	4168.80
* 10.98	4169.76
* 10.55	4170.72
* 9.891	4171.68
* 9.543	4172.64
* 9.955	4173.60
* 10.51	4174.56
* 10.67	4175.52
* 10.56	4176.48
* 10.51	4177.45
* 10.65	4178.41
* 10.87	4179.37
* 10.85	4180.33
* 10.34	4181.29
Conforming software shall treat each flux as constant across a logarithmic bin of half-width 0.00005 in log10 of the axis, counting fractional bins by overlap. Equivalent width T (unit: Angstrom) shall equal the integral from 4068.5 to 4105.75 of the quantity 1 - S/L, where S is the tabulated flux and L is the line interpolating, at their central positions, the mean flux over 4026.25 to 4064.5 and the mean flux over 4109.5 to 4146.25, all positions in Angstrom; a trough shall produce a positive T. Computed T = 0.65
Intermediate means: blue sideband 10.3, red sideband 10.8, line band 10.4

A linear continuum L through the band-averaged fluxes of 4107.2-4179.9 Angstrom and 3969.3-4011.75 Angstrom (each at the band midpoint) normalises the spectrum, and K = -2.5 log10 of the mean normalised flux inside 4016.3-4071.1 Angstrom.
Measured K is -0.08 mag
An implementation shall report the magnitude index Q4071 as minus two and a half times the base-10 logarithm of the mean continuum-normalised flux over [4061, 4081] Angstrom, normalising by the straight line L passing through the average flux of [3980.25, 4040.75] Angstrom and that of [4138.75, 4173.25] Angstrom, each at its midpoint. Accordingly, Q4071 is 0.061 mag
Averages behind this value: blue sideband 10.3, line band 9.94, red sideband 10.8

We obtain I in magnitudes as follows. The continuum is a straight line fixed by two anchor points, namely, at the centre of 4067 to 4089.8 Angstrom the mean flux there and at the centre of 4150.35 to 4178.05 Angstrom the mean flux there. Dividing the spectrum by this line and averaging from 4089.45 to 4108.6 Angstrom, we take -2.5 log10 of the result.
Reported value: 0.04 mag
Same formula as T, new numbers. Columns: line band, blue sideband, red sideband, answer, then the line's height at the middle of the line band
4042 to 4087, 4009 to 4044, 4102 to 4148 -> 2.16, 10.6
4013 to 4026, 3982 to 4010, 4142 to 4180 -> -0.57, 10.1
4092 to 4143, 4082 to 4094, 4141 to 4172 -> 2.33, 11.1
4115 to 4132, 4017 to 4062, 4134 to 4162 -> -0.29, 10.7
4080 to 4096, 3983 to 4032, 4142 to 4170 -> -1.06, 10.6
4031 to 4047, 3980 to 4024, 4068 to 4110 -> 0.14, 10.3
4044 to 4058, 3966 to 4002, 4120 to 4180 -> -1.32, 9.17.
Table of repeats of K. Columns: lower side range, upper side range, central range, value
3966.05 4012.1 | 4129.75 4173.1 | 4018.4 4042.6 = -0.17 mag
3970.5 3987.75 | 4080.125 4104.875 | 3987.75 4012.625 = -0.21 mag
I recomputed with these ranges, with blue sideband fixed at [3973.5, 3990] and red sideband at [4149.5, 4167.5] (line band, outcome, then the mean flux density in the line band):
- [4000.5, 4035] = -0.120 mag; 10.4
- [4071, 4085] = -0.019 mag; 10.2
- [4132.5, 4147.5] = 0.007 mag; 10.7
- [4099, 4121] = 0.011 mag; 10.3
